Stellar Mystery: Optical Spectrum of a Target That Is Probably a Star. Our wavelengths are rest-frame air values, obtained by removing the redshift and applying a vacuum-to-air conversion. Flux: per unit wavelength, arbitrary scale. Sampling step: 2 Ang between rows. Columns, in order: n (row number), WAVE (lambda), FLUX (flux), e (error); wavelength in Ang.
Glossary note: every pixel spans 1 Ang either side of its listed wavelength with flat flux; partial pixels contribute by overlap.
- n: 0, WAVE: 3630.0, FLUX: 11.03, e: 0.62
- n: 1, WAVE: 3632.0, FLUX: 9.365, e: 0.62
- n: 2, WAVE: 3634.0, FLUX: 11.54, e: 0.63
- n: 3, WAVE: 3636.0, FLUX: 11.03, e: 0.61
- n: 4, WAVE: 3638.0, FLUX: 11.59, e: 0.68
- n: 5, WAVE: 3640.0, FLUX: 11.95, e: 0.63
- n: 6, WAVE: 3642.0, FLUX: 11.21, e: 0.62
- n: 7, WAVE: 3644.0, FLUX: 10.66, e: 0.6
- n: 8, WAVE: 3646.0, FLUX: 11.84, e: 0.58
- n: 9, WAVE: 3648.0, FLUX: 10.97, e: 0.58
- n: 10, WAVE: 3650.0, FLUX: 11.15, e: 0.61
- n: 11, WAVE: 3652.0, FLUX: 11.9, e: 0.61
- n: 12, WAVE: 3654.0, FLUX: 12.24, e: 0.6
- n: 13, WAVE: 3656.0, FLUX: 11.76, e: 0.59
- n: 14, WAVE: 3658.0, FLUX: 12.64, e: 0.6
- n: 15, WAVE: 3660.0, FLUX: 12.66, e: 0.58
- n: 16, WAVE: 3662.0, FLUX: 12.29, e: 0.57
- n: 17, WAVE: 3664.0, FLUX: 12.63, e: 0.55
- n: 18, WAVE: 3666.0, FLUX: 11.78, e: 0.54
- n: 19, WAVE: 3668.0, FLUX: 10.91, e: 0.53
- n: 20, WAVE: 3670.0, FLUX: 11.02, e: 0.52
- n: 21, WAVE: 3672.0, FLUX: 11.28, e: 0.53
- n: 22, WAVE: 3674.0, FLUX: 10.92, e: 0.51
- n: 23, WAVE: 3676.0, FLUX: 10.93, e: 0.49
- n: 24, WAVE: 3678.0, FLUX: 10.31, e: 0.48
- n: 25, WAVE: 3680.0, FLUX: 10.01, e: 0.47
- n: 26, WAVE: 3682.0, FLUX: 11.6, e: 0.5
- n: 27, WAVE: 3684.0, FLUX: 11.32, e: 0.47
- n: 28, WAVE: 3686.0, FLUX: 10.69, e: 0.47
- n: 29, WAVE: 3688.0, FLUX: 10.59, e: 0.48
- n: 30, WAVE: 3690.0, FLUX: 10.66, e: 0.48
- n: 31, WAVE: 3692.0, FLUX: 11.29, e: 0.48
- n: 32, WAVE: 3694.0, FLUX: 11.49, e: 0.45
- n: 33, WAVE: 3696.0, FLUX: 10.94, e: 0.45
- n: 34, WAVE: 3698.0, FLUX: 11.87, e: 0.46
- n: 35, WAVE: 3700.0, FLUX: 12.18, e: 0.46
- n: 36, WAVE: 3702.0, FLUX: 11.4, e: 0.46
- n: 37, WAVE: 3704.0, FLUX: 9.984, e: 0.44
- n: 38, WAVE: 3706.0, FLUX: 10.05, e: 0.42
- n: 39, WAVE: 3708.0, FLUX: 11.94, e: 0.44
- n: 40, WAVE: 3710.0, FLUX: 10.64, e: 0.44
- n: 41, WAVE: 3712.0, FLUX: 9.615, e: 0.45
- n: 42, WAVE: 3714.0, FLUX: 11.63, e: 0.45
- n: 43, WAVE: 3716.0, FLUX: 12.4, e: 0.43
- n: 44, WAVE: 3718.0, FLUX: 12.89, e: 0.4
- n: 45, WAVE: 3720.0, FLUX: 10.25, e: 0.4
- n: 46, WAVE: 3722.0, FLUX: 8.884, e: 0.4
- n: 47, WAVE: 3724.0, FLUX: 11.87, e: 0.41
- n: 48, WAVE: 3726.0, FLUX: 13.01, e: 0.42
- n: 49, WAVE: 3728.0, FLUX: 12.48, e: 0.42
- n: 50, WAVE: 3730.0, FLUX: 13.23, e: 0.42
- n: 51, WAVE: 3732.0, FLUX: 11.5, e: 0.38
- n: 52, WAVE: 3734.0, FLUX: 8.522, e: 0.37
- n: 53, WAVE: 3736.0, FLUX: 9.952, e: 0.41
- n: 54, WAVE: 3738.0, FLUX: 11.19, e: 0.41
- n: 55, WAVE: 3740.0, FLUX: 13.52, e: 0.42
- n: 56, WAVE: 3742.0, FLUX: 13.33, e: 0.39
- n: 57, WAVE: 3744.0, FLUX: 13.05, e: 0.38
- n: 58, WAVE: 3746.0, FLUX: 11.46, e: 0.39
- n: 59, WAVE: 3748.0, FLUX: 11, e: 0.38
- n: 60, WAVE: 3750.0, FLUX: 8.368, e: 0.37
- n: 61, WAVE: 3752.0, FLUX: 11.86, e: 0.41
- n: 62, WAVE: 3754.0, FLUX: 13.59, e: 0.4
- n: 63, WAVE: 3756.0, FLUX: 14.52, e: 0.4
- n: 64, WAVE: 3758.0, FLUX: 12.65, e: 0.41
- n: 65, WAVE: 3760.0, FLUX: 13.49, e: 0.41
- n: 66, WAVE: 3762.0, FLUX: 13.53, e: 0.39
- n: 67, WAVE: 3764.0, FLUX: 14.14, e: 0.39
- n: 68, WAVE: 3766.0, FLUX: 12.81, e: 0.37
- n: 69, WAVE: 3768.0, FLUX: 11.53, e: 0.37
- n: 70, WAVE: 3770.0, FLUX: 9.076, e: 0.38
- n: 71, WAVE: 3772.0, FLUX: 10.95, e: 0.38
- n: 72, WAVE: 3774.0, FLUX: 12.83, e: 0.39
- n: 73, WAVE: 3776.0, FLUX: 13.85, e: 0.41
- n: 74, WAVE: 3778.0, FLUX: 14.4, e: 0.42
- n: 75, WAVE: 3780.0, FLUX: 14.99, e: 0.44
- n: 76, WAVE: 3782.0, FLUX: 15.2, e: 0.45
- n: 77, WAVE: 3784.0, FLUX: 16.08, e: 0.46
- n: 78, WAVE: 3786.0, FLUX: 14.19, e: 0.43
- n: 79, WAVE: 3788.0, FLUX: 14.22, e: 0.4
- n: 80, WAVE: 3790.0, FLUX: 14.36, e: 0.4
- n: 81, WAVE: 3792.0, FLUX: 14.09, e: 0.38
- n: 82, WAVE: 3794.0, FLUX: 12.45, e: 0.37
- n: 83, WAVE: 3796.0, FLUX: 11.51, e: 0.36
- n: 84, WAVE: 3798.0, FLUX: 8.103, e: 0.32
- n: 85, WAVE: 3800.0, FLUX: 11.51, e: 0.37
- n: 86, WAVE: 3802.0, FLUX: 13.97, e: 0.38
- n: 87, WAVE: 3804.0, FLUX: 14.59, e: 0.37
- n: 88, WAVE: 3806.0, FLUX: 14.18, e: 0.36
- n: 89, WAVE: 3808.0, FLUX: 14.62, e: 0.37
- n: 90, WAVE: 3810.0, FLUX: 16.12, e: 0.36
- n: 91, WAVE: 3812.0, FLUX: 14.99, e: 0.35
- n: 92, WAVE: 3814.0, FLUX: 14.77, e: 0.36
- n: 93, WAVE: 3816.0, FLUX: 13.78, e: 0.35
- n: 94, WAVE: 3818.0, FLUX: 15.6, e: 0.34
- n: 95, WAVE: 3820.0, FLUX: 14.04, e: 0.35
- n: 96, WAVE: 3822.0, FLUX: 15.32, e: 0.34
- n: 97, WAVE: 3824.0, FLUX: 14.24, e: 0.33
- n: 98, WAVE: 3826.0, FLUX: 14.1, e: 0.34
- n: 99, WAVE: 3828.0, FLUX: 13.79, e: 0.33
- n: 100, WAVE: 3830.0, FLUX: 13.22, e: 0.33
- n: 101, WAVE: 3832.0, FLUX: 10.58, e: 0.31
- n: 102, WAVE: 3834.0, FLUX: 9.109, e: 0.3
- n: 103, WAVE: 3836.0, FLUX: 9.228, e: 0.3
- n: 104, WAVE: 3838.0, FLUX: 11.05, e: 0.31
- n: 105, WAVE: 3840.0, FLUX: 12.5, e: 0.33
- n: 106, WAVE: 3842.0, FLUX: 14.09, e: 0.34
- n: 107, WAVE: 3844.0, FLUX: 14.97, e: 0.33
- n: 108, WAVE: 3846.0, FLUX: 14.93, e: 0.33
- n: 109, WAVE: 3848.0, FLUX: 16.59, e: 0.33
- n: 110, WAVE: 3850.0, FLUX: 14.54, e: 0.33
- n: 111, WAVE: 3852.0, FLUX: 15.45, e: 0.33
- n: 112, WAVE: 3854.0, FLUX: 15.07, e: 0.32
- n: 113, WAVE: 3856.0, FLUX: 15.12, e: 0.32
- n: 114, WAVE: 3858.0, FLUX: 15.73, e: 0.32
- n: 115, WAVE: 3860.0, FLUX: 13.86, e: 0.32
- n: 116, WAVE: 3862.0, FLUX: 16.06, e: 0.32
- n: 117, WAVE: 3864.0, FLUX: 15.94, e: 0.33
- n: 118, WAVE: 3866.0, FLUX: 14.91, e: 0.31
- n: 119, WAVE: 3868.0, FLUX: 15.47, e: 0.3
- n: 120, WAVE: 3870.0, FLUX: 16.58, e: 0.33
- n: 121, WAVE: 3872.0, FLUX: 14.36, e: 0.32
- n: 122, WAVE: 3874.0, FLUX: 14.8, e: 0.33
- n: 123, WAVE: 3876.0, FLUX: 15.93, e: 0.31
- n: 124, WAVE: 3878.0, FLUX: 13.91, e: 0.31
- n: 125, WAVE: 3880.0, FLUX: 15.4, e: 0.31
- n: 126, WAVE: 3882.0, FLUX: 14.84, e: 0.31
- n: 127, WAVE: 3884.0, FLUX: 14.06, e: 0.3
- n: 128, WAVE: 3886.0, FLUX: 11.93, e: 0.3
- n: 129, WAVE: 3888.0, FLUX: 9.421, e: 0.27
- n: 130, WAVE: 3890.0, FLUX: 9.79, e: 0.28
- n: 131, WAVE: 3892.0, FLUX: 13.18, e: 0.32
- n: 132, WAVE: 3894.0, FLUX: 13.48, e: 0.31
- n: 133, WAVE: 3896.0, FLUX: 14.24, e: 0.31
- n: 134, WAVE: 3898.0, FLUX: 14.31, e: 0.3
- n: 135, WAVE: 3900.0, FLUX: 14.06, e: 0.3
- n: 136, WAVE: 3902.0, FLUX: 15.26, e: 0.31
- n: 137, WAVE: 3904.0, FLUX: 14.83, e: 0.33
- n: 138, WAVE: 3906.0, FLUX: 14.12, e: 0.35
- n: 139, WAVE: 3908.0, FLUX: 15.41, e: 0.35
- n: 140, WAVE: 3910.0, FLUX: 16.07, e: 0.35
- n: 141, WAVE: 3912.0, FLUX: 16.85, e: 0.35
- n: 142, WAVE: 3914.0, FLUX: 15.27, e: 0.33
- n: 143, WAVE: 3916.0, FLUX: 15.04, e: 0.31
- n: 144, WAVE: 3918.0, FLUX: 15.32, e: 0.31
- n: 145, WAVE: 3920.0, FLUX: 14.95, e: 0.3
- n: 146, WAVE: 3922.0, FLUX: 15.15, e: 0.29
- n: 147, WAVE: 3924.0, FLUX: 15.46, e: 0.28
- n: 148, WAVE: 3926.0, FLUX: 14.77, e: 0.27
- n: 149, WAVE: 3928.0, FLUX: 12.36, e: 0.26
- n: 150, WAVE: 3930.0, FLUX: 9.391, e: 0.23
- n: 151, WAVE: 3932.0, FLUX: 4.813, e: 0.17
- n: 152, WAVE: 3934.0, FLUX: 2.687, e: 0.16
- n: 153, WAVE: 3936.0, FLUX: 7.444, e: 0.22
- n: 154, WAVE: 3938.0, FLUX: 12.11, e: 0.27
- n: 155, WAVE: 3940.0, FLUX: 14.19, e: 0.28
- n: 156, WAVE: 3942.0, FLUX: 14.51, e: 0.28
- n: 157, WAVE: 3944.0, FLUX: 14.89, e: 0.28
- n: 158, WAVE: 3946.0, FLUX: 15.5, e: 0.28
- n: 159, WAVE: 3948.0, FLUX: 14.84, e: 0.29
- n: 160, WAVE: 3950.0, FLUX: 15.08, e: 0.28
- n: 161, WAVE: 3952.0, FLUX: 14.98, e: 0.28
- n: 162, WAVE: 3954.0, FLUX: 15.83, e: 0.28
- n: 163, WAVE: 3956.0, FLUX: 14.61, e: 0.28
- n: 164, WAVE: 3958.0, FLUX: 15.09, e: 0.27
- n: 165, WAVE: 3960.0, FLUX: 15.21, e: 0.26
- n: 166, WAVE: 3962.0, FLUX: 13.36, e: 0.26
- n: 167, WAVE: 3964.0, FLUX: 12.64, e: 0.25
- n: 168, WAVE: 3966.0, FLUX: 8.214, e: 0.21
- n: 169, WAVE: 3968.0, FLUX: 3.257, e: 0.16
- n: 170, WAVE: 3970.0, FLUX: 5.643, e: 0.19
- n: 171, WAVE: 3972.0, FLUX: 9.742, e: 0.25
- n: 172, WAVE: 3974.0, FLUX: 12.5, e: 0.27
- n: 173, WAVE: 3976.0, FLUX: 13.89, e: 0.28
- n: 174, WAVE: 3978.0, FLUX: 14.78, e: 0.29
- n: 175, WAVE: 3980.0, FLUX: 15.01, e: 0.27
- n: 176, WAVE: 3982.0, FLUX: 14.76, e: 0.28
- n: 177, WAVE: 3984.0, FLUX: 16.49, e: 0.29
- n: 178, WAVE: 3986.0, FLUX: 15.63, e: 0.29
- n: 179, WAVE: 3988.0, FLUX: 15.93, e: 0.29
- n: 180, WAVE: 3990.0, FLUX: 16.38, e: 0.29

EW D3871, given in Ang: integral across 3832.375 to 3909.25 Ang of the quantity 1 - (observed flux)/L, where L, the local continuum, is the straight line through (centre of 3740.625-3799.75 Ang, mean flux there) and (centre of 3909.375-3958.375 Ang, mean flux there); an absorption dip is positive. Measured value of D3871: -4.9 Ang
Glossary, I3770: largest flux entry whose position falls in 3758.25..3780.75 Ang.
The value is 14.99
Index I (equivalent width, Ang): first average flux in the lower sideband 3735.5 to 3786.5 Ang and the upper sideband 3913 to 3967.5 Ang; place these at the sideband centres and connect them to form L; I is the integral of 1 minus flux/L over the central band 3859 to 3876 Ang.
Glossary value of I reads -3.1 Ang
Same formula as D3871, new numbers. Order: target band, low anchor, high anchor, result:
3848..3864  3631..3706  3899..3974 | -3.62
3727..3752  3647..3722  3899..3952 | 0.65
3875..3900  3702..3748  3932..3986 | -2.54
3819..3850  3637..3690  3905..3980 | -2.29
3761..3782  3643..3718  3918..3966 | -1.80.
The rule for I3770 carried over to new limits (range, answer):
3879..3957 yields 16.85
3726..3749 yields 13.52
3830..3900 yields 16.59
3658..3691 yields 12.66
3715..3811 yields 16.12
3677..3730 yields 13.23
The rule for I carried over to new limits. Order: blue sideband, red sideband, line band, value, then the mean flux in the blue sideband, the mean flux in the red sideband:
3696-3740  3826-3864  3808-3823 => -2.0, 11.3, 13.7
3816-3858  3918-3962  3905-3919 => -2.3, 13.7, 13.1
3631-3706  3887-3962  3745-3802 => -2.6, 11.3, 13.5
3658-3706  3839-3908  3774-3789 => -2.0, 11.3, 14.4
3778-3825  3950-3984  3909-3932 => -2.0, 14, 12.7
